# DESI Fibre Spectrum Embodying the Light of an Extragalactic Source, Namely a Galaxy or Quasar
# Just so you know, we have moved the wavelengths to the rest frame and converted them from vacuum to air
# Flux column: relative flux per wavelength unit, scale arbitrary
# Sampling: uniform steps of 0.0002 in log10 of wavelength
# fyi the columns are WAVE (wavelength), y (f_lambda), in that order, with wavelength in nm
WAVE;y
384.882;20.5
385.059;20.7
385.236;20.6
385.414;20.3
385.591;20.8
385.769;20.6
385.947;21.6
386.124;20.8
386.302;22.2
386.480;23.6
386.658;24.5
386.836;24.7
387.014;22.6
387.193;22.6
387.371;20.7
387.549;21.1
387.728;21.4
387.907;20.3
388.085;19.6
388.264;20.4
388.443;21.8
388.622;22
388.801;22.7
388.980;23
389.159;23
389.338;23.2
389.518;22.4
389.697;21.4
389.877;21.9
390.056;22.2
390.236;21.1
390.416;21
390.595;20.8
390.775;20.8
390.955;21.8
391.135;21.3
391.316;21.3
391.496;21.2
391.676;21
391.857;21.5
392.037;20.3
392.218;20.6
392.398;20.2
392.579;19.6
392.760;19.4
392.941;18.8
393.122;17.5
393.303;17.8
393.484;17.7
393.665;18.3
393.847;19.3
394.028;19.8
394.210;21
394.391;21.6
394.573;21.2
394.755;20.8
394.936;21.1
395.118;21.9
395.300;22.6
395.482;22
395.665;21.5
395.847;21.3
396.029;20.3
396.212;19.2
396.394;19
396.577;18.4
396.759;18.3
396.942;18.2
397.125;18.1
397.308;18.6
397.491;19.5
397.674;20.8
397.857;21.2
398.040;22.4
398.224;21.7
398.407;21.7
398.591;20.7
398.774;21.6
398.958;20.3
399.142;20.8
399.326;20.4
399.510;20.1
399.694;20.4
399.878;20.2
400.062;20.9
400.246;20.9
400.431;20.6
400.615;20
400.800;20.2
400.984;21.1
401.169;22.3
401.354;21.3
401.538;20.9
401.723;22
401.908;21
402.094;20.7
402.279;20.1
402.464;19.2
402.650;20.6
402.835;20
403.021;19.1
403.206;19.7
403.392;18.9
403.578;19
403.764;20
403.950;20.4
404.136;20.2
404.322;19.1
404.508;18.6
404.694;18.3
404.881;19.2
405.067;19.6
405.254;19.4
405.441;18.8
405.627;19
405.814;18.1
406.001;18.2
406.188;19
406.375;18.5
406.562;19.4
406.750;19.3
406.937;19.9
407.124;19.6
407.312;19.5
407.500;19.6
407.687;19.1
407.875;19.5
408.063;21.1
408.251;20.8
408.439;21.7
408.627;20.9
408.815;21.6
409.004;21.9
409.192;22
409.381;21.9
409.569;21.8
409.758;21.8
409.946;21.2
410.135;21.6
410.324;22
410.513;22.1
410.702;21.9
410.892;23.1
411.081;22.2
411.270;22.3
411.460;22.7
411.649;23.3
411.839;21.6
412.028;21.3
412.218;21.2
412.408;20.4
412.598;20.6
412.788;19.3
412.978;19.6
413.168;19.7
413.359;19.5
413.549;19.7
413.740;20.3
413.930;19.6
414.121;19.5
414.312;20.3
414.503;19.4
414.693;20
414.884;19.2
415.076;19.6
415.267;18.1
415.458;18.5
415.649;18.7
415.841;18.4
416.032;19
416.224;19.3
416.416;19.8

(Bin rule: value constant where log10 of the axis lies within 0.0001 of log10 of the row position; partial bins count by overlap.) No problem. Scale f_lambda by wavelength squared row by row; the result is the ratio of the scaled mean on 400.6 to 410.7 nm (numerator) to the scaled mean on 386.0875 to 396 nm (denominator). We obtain 1.03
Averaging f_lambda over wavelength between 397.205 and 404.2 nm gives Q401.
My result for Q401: 20.5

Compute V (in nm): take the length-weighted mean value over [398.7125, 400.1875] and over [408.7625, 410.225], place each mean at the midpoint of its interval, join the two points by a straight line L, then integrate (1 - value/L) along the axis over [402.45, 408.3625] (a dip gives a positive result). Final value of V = 0.51 nm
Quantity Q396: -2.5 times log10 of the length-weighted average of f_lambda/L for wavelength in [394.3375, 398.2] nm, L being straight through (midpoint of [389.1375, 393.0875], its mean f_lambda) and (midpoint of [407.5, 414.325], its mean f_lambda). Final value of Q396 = 0.035 mag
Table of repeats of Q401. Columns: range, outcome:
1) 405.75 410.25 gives 20.4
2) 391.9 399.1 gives 20.1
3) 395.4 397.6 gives 19.5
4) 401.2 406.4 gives 19.6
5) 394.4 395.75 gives 21.6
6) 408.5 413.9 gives 21.3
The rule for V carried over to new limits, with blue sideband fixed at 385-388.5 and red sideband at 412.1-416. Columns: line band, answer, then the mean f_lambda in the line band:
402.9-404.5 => 0.06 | 19.5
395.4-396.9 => 0.07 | 19.9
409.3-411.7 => -0.28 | 22.1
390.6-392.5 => 0.02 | 21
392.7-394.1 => 0.17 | 18.5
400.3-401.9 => -0.04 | 21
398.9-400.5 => 0.01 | 20.5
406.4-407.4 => 0.03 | 19.5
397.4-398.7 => -0.03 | 21.2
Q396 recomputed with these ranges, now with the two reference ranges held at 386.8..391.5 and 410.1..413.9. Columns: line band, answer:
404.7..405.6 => 0.12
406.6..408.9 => 0.06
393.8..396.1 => 0.02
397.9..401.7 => 0.03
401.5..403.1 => 0.05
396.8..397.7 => 0.14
